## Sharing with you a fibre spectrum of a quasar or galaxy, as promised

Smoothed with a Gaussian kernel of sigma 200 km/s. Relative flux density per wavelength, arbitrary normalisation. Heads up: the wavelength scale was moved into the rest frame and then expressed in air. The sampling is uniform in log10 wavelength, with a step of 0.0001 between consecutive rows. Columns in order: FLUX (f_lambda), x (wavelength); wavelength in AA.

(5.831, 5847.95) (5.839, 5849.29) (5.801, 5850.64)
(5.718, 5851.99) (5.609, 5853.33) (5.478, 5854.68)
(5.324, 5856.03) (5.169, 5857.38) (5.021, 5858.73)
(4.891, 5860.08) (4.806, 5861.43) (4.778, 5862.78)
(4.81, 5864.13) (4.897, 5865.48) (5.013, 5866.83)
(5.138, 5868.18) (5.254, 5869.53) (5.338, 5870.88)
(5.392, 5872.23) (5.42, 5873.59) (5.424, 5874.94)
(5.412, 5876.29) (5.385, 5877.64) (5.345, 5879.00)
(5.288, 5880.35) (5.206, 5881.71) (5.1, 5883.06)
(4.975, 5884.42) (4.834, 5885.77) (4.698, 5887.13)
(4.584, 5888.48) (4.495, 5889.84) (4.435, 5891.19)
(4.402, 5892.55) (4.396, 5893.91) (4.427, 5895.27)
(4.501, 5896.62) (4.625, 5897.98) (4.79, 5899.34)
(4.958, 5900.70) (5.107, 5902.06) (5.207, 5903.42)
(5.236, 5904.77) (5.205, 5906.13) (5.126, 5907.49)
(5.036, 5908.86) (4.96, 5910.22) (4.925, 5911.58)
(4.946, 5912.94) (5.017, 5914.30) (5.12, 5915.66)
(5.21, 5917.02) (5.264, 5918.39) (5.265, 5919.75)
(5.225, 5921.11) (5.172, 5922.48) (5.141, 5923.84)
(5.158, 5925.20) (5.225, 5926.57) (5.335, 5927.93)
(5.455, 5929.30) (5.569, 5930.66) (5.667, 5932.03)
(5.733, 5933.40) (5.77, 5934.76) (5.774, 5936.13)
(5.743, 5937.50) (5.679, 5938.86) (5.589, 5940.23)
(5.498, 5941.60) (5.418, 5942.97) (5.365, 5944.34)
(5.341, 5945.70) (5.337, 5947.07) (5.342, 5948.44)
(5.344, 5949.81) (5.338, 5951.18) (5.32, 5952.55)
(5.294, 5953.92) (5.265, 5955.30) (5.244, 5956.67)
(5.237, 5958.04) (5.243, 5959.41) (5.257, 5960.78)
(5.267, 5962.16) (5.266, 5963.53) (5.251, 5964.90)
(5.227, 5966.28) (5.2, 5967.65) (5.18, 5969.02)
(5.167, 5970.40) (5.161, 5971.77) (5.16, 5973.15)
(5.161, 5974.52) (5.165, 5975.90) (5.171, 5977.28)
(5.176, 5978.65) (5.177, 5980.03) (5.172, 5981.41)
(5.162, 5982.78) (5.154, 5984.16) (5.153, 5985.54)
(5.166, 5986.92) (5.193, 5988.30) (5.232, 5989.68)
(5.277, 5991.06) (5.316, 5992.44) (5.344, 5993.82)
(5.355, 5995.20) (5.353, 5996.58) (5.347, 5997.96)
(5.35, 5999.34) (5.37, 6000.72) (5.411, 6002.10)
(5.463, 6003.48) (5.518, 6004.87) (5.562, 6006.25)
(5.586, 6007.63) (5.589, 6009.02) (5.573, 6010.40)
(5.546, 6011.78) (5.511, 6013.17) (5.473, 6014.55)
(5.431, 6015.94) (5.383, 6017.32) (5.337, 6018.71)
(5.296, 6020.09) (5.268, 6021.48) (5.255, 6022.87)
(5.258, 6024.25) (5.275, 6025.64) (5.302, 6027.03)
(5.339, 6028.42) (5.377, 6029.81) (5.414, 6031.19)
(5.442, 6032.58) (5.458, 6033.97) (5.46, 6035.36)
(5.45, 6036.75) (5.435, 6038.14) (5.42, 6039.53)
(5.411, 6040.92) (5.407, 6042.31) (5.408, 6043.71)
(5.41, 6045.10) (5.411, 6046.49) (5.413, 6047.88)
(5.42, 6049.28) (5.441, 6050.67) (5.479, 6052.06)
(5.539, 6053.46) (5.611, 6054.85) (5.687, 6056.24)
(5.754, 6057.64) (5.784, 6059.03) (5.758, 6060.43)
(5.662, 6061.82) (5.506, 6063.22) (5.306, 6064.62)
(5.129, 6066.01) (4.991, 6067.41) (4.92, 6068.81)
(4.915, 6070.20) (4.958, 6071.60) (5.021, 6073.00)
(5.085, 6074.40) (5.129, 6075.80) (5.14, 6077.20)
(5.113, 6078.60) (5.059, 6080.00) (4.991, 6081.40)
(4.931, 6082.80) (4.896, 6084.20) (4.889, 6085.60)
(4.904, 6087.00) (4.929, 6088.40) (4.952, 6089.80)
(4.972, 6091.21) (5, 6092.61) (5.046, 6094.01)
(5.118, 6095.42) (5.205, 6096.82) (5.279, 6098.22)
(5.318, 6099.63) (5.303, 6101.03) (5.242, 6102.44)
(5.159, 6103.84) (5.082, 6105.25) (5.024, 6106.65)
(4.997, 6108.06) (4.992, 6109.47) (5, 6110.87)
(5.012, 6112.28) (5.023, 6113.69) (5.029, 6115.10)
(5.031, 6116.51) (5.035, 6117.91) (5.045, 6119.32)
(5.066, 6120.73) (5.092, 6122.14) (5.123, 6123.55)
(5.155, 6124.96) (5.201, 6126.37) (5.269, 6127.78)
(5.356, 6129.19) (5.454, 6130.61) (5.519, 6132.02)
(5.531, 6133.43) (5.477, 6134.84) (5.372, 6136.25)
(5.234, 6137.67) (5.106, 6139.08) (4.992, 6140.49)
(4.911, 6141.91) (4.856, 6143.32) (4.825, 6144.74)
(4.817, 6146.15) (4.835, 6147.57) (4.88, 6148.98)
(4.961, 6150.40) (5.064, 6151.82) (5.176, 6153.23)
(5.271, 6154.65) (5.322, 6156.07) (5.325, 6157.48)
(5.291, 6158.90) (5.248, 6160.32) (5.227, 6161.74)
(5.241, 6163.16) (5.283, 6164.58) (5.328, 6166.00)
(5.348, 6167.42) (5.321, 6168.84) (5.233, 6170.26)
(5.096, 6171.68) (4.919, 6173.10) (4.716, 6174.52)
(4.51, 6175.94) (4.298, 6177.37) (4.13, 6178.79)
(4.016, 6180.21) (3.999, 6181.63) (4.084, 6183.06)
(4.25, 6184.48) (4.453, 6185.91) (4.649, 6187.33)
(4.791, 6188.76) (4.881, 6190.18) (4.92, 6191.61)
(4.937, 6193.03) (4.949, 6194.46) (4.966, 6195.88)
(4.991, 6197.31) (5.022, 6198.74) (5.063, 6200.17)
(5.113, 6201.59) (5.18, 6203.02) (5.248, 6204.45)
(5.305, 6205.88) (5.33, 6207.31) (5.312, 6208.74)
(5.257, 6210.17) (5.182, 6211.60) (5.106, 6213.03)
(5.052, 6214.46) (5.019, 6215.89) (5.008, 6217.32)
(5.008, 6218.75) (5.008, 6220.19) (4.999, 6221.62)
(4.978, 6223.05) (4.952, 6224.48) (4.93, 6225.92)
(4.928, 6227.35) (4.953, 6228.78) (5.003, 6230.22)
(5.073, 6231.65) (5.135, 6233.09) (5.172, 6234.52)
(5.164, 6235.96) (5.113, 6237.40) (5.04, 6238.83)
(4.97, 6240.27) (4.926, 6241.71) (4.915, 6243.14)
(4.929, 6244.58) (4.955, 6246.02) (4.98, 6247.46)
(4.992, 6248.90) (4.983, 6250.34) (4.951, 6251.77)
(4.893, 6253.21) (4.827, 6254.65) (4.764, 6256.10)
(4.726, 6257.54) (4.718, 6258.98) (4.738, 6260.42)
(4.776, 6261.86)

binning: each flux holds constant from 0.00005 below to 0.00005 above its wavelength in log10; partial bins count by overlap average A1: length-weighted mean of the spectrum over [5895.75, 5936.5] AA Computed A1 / 5.18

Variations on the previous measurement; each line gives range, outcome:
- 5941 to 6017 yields 5.31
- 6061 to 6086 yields 5.1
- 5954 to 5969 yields 5.24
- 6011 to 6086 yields 5.33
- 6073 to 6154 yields 5.09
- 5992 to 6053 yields 5.41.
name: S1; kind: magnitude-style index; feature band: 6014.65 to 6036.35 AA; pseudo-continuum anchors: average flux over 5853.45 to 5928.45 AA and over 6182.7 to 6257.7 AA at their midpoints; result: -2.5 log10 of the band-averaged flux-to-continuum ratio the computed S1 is -0.07 mag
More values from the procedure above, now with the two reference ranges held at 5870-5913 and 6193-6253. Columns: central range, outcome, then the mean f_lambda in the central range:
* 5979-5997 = -0.049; 5.23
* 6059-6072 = -0.055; 5.27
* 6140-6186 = 0.032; 4.89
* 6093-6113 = -0.022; 5.12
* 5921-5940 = -0.104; 5.48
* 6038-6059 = -0.100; 5.49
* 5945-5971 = -0.059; 5.27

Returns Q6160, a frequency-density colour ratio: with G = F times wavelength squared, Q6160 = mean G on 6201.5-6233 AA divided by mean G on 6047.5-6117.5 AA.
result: 1.03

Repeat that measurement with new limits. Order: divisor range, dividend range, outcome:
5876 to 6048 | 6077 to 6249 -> 1.02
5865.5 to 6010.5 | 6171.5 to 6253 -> 1.03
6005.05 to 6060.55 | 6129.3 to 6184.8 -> 0.95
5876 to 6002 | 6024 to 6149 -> 1.05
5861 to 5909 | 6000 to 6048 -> 1.14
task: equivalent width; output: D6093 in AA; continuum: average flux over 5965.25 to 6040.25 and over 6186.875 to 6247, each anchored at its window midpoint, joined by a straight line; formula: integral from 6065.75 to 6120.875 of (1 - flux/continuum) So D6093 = 1.66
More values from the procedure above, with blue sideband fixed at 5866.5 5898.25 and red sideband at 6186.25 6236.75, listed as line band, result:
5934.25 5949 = -1.6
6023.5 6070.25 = -3.9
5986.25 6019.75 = -2.7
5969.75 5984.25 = -0.5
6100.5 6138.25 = -1.2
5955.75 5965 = -0.5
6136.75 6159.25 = -0.1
